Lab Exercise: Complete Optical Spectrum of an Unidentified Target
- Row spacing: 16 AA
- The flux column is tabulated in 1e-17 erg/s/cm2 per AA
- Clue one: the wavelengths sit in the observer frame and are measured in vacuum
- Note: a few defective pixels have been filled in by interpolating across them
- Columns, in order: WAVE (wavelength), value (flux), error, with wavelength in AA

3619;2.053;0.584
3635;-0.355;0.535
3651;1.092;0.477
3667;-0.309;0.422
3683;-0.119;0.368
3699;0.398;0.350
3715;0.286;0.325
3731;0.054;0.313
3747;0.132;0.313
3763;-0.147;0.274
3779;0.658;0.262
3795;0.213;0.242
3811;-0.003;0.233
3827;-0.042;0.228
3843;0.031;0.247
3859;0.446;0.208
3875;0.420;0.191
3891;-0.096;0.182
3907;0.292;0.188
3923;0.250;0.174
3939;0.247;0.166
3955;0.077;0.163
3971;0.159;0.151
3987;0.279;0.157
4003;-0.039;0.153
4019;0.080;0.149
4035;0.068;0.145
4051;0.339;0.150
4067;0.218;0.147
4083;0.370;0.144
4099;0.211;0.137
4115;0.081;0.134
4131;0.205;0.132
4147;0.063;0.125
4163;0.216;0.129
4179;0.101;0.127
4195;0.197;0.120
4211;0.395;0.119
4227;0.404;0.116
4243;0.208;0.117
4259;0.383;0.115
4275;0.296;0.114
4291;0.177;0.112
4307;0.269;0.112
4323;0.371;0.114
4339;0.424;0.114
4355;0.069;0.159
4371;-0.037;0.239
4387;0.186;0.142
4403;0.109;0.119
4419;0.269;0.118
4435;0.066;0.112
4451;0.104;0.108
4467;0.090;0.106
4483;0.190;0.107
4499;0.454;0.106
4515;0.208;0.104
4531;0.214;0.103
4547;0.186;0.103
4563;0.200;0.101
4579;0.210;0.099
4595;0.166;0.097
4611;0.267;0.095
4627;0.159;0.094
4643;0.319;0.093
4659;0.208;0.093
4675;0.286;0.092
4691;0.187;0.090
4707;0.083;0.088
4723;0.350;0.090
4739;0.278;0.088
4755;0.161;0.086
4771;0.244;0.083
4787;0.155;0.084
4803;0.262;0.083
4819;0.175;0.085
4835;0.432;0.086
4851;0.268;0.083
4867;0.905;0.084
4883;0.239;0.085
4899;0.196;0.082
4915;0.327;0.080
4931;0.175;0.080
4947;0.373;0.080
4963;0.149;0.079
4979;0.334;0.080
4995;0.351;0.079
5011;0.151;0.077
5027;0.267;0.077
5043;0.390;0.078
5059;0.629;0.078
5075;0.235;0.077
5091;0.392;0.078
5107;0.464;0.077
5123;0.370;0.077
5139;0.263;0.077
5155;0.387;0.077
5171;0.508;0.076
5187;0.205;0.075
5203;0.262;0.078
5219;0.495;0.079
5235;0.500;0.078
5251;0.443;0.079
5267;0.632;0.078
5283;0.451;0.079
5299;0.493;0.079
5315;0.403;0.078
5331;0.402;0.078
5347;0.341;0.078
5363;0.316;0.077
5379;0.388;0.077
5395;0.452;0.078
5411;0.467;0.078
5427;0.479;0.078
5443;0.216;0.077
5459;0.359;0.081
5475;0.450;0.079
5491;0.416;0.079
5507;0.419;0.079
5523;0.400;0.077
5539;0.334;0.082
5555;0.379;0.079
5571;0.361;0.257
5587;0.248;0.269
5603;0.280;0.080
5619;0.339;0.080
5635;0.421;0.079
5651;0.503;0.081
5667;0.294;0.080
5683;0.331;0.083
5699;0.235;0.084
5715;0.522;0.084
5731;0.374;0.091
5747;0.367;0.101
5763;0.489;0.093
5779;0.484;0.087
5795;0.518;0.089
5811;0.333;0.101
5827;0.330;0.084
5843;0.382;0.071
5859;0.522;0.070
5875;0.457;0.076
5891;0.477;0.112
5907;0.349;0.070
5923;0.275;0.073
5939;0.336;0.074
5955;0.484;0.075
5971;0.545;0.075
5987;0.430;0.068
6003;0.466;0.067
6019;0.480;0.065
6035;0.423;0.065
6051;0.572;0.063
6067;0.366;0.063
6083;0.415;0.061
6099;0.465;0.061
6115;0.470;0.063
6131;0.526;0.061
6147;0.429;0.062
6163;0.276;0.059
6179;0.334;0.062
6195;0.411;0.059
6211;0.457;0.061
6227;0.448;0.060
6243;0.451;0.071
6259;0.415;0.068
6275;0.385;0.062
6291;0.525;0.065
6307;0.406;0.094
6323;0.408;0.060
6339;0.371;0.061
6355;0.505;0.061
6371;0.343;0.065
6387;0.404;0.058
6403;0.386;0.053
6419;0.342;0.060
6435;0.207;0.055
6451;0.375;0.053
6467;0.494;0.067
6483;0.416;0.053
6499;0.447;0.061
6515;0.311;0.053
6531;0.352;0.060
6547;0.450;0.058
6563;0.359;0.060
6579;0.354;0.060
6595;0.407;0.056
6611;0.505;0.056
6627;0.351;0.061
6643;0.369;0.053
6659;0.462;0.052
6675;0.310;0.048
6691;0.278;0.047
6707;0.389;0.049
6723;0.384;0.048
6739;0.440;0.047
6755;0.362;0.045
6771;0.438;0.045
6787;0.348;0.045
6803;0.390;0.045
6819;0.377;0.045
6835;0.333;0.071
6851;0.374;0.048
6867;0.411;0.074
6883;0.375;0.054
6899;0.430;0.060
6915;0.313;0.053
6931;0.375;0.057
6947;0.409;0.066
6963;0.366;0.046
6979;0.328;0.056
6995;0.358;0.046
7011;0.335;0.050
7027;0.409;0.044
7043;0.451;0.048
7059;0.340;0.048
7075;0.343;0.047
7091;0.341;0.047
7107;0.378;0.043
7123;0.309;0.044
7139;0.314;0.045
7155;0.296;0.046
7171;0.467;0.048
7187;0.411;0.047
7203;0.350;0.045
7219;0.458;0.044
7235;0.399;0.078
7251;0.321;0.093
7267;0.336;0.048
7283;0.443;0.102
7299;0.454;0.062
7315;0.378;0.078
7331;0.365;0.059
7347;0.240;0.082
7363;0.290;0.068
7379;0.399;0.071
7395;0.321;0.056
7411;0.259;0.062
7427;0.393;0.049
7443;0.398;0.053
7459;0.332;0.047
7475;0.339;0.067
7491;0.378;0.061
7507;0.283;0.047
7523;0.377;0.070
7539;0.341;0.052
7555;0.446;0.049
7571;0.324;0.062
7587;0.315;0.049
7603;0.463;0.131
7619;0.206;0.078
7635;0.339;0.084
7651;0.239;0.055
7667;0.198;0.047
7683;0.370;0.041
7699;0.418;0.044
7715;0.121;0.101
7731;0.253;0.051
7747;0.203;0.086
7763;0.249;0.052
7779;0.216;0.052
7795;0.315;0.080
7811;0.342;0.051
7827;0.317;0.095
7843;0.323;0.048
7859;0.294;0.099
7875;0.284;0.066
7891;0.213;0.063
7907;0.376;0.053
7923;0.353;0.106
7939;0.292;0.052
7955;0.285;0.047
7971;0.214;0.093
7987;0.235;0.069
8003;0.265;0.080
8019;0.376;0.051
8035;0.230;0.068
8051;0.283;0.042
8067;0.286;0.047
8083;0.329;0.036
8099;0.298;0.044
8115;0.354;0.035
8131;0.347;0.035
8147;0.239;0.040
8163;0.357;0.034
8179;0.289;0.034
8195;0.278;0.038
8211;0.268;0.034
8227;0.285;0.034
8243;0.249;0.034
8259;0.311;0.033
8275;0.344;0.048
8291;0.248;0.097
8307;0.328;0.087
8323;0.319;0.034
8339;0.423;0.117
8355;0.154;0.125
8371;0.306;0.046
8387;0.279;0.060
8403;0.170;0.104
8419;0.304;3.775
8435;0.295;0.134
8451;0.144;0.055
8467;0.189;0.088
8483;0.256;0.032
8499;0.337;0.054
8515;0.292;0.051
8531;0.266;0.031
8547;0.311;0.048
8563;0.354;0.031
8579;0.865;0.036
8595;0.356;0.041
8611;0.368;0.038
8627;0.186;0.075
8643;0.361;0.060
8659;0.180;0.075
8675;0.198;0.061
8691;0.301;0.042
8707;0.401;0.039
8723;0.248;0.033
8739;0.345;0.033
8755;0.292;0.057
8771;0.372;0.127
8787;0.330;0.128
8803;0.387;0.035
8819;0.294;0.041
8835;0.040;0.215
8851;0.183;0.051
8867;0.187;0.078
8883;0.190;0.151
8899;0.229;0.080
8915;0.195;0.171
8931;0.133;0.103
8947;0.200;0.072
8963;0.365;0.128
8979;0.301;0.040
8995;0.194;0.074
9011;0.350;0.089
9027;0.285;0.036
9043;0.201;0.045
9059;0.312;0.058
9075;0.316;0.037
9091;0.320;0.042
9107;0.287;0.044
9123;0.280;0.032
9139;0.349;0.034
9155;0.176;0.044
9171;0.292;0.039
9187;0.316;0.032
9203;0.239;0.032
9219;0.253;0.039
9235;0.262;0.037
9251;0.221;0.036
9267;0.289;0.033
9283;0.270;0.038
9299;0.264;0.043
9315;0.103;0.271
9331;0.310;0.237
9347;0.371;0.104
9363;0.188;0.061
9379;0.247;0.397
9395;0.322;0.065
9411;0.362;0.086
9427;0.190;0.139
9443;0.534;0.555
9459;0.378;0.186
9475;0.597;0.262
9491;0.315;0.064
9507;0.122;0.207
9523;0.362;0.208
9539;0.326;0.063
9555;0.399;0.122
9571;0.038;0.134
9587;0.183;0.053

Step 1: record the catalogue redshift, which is 0.307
